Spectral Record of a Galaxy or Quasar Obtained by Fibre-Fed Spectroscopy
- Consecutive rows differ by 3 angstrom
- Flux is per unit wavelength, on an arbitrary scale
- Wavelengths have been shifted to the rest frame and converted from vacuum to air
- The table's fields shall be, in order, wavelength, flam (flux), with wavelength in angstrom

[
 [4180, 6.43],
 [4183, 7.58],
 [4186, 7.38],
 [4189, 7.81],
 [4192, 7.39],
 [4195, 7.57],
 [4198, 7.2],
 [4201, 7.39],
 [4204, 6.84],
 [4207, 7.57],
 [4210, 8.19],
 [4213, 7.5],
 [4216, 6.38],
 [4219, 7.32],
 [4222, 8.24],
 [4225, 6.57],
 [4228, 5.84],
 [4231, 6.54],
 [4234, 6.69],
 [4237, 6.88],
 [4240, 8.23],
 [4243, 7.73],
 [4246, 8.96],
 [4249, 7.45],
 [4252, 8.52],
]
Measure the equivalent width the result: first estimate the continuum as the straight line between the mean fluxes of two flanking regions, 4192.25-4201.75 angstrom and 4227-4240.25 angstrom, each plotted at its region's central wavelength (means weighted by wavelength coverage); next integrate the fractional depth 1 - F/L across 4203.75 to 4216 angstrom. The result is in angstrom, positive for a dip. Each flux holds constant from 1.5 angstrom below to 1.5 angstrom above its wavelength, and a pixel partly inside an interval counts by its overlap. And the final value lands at -0.5 angstrom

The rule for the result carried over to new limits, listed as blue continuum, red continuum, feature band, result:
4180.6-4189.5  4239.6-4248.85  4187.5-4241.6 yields 4.0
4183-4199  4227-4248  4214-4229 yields 0.9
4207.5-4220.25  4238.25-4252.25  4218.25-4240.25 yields 2.2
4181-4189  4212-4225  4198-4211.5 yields -0.2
